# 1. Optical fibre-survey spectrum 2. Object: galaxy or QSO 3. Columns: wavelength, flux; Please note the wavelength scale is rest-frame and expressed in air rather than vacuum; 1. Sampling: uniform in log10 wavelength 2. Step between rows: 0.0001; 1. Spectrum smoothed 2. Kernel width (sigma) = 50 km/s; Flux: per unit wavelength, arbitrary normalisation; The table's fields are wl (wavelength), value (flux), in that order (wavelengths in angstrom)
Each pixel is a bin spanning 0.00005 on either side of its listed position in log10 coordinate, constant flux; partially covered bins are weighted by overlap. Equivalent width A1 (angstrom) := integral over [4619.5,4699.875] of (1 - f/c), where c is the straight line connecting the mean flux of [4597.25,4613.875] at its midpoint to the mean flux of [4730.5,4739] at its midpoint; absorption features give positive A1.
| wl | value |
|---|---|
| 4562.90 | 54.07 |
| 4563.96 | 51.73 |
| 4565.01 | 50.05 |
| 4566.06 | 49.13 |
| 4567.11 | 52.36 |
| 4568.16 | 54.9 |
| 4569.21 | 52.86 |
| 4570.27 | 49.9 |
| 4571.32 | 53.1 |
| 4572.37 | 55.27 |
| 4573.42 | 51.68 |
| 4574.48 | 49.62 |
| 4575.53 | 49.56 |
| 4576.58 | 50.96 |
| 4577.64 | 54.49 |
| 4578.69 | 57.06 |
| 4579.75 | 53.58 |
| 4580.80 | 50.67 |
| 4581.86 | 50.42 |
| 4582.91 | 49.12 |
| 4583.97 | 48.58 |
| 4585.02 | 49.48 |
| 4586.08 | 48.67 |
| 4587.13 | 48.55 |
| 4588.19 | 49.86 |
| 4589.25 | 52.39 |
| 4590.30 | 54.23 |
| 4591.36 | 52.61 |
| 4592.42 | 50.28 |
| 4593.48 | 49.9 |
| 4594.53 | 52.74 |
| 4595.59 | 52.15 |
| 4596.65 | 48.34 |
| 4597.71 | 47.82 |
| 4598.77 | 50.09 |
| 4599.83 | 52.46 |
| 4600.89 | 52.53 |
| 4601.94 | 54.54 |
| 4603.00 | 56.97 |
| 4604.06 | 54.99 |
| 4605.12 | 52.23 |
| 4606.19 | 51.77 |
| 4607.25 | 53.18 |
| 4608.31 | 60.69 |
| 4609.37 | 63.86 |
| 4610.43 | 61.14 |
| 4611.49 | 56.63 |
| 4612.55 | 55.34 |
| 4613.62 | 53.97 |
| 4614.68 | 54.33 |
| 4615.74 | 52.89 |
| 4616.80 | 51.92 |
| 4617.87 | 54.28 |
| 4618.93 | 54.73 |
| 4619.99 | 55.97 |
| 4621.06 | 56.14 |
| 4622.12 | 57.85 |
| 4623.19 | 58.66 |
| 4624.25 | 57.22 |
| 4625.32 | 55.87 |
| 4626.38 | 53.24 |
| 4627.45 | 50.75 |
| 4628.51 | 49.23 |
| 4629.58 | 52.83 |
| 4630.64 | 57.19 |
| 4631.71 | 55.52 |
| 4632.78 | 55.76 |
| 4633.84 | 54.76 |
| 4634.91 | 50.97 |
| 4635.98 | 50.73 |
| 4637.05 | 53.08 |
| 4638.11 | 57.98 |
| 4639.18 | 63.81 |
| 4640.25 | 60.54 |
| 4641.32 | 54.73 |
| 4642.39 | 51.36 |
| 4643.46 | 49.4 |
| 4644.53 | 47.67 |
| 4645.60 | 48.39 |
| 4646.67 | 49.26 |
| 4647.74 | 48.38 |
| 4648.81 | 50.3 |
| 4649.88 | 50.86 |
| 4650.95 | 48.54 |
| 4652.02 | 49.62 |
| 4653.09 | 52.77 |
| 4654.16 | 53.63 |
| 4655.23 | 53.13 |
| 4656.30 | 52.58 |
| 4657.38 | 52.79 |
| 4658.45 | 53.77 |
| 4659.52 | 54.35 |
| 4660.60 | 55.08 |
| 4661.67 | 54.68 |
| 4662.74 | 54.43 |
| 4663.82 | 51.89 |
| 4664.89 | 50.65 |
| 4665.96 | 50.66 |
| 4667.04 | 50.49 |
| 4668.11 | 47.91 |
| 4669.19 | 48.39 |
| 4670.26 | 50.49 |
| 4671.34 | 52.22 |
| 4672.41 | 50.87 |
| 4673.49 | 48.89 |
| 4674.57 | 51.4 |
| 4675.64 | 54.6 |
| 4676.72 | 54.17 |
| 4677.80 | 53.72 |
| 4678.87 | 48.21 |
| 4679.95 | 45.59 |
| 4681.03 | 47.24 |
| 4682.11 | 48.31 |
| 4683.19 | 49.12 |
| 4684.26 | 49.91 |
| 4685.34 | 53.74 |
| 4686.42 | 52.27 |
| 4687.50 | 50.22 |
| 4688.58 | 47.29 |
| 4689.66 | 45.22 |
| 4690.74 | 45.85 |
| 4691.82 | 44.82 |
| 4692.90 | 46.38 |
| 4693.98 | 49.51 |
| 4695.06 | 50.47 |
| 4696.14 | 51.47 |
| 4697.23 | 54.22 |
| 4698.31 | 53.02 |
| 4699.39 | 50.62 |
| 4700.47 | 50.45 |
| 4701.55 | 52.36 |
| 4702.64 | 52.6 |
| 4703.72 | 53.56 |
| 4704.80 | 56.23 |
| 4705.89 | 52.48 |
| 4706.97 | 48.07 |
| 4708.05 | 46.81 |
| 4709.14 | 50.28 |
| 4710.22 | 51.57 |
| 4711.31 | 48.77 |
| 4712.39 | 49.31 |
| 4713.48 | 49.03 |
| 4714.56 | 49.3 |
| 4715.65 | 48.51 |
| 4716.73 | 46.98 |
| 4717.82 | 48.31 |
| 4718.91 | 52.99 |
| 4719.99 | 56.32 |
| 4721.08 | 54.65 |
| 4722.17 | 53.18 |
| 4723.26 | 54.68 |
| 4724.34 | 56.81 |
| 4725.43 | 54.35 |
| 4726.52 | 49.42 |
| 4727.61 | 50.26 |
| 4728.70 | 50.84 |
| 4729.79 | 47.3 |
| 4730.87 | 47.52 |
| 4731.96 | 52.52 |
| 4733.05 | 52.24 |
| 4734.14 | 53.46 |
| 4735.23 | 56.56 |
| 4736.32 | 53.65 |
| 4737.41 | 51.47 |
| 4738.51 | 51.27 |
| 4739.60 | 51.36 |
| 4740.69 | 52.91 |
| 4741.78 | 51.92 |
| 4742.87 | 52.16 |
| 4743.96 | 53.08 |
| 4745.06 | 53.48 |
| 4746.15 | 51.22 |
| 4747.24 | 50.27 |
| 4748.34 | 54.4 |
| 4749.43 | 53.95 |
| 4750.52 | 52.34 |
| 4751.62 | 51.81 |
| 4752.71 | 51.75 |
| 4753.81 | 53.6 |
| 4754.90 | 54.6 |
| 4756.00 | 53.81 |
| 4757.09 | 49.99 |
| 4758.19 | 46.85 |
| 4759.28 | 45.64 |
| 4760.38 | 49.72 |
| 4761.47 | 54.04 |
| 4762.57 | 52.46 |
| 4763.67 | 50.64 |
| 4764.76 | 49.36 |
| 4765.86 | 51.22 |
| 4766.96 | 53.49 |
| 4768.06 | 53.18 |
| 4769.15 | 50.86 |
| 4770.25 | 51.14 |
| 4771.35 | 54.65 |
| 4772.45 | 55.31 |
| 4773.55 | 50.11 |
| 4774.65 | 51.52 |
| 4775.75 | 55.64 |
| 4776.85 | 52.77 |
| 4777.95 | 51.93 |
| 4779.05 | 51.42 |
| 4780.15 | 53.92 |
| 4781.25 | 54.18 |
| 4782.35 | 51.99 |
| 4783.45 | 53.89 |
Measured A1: 2.9 angstrom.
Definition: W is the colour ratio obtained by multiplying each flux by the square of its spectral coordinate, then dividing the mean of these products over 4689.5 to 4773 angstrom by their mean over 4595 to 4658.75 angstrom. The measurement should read 1.0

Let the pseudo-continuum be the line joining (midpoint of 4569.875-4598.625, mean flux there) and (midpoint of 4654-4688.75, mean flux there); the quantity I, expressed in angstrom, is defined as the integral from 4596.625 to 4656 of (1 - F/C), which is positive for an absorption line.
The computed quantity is -2.99 angstrom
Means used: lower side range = 51.1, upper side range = 51.3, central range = 53.8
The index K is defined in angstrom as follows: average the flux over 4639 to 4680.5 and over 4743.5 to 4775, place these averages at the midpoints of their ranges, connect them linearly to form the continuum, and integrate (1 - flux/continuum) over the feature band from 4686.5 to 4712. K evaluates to 0.8 angstrom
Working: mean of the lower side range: 51.7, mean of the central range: 50.1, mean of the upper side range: 51.9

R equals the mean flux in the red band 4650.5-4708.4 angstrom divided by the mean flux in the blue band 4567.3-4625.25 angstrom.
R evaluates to 0.96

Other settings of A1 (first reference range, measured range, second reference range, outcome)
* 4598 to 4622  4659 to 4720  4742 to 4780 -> 3.35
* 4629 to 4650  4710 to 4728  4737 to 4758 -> 0.37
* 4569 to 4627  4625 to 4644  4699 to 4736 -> -0.58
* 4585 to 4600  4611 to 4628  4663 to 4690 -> -1.51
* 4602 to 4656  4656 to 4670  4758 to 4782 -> 0.39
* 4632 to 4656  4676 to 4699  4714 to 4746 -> 1.17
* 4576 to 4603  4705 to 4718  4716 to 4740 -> 0.67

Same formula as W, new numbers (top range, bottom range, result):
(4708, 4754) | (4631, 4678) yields 1.02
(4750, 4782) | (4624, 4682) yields 1.05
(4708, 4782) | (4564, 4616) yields 1.05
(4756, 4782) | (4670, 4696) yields 1.08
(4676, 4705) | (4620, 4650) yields 0.96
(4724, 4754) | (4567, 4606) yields 1.08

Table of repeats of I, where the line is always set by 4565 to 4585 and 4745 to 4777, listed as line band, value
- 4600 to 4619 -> -1.3 angstrom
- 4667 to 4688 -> 0.6 angstrom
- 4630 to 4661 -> -0.7 angstrom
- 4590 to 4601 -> 0.1 angstrom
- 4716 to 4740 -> -0.1 angstrom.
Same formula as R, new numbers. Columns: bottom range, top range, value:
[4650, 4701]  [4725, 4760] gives 1.02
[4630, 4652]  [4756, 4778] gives 0.98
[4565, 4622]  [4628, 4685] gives 0.98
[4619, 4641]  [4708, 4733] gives 0.92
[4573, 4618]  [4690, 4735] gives 0.97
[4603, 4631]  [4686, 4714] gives 0.91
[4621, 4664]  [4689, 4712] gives 0.94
